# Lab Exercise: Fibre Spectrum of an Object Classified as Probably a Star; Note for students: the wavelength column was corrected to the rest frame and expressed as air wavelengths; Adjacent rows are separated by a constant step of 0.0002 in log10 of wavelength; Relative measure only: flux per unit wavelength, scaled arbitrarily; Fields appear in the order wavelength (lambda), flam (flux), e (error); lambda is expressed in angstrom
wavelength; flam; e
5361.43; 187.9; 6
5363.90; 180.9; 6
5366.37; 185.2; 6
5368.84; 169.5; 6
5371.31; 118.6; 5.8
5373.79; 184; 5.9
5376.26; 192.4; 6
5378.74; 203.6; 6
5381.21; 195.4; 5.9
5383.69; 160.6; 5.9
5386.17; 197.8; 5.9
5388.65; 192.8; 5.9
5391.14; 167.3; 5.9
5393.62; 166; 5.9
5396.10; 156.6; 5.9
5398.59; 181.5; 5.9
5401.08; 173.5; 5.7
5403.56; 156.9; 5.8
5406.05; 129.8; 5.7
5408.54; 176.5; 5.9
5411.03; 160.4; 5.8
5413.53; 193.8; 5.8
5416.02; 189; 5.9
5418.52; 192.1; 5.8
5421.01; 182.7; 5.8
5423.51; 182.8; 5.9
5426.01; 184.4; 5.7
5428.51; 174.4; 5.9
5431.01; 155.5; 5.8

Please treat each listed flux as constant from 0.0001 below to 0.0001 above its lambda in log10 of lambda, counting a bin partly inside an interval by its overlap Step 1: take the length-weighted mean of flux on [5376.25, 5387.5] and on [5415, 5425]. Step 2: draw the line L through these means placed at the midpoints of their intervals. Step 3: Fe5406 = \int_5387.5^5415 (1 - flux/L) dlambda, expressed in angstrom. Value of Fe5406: 2.8 angstrom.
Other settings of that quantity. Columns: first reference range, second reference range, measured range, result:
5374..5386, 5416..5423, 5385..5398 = 0.8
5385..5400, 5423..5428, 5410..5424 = -0.2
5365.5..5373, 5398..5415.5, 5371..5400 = -2.9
